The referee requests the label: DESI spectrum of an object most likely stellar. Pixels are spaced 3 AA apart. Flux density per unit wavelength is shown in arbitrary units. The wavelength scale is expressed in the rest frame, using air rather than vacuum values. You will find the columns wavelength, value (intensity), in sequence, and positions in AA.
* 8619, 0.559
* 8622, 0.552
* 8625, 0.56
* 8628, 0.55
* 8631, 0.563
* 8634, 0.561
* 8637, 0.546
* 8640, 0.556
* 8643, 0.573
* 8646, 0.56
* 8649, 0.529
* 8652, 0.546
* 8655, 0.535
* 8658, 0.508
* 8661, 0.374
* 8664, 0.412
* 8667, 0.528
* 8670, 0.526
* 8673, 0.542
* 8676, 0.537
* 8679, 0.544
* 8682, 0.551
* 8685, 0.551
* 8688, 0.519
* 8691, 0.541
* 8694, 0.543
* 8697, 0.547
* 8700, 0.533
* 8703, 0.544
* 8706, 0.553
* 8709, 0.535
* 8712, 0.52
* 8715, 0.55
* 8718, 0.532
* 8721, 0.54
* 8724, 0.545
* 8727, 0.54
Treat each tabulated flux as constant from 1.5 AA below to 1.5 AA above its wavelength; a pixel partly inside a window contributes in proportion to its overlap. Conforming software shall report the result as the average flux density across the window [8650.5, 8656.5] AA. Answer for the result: 0.541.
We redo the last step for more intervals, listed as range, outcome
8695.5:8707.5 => 0.544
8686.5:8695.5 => 0.534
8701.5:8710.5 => 0.544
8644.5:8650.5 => 0.545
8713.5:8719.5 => 0.541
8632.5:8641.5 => 0.554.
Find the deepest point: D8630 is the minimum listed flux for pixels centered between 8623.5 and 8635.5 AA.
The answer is 0.55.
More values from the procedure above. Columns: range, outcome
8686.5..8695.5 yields 0.519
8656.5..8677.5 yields 0.374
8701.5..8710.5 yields 0.535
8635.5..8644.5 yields 0.546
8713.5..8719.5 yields 0.532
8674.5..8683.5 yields 0.537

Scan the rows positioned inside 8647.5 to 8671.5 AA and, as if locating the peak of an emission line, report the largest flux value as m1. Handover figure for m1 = 0.546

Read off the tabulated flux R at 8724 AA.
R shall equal 0.545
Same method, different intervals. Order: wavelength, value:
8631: 0.563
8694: 0.543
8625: 0.56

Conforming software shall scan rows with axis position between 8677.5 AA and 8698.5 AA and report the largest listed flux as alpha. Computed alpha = 0.551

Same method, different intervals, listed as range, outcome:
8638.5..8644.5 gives 0.573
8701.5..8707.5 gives 0.553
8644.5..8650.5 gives 0.56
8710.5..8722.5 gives 0.55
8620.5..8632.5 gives 0.563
